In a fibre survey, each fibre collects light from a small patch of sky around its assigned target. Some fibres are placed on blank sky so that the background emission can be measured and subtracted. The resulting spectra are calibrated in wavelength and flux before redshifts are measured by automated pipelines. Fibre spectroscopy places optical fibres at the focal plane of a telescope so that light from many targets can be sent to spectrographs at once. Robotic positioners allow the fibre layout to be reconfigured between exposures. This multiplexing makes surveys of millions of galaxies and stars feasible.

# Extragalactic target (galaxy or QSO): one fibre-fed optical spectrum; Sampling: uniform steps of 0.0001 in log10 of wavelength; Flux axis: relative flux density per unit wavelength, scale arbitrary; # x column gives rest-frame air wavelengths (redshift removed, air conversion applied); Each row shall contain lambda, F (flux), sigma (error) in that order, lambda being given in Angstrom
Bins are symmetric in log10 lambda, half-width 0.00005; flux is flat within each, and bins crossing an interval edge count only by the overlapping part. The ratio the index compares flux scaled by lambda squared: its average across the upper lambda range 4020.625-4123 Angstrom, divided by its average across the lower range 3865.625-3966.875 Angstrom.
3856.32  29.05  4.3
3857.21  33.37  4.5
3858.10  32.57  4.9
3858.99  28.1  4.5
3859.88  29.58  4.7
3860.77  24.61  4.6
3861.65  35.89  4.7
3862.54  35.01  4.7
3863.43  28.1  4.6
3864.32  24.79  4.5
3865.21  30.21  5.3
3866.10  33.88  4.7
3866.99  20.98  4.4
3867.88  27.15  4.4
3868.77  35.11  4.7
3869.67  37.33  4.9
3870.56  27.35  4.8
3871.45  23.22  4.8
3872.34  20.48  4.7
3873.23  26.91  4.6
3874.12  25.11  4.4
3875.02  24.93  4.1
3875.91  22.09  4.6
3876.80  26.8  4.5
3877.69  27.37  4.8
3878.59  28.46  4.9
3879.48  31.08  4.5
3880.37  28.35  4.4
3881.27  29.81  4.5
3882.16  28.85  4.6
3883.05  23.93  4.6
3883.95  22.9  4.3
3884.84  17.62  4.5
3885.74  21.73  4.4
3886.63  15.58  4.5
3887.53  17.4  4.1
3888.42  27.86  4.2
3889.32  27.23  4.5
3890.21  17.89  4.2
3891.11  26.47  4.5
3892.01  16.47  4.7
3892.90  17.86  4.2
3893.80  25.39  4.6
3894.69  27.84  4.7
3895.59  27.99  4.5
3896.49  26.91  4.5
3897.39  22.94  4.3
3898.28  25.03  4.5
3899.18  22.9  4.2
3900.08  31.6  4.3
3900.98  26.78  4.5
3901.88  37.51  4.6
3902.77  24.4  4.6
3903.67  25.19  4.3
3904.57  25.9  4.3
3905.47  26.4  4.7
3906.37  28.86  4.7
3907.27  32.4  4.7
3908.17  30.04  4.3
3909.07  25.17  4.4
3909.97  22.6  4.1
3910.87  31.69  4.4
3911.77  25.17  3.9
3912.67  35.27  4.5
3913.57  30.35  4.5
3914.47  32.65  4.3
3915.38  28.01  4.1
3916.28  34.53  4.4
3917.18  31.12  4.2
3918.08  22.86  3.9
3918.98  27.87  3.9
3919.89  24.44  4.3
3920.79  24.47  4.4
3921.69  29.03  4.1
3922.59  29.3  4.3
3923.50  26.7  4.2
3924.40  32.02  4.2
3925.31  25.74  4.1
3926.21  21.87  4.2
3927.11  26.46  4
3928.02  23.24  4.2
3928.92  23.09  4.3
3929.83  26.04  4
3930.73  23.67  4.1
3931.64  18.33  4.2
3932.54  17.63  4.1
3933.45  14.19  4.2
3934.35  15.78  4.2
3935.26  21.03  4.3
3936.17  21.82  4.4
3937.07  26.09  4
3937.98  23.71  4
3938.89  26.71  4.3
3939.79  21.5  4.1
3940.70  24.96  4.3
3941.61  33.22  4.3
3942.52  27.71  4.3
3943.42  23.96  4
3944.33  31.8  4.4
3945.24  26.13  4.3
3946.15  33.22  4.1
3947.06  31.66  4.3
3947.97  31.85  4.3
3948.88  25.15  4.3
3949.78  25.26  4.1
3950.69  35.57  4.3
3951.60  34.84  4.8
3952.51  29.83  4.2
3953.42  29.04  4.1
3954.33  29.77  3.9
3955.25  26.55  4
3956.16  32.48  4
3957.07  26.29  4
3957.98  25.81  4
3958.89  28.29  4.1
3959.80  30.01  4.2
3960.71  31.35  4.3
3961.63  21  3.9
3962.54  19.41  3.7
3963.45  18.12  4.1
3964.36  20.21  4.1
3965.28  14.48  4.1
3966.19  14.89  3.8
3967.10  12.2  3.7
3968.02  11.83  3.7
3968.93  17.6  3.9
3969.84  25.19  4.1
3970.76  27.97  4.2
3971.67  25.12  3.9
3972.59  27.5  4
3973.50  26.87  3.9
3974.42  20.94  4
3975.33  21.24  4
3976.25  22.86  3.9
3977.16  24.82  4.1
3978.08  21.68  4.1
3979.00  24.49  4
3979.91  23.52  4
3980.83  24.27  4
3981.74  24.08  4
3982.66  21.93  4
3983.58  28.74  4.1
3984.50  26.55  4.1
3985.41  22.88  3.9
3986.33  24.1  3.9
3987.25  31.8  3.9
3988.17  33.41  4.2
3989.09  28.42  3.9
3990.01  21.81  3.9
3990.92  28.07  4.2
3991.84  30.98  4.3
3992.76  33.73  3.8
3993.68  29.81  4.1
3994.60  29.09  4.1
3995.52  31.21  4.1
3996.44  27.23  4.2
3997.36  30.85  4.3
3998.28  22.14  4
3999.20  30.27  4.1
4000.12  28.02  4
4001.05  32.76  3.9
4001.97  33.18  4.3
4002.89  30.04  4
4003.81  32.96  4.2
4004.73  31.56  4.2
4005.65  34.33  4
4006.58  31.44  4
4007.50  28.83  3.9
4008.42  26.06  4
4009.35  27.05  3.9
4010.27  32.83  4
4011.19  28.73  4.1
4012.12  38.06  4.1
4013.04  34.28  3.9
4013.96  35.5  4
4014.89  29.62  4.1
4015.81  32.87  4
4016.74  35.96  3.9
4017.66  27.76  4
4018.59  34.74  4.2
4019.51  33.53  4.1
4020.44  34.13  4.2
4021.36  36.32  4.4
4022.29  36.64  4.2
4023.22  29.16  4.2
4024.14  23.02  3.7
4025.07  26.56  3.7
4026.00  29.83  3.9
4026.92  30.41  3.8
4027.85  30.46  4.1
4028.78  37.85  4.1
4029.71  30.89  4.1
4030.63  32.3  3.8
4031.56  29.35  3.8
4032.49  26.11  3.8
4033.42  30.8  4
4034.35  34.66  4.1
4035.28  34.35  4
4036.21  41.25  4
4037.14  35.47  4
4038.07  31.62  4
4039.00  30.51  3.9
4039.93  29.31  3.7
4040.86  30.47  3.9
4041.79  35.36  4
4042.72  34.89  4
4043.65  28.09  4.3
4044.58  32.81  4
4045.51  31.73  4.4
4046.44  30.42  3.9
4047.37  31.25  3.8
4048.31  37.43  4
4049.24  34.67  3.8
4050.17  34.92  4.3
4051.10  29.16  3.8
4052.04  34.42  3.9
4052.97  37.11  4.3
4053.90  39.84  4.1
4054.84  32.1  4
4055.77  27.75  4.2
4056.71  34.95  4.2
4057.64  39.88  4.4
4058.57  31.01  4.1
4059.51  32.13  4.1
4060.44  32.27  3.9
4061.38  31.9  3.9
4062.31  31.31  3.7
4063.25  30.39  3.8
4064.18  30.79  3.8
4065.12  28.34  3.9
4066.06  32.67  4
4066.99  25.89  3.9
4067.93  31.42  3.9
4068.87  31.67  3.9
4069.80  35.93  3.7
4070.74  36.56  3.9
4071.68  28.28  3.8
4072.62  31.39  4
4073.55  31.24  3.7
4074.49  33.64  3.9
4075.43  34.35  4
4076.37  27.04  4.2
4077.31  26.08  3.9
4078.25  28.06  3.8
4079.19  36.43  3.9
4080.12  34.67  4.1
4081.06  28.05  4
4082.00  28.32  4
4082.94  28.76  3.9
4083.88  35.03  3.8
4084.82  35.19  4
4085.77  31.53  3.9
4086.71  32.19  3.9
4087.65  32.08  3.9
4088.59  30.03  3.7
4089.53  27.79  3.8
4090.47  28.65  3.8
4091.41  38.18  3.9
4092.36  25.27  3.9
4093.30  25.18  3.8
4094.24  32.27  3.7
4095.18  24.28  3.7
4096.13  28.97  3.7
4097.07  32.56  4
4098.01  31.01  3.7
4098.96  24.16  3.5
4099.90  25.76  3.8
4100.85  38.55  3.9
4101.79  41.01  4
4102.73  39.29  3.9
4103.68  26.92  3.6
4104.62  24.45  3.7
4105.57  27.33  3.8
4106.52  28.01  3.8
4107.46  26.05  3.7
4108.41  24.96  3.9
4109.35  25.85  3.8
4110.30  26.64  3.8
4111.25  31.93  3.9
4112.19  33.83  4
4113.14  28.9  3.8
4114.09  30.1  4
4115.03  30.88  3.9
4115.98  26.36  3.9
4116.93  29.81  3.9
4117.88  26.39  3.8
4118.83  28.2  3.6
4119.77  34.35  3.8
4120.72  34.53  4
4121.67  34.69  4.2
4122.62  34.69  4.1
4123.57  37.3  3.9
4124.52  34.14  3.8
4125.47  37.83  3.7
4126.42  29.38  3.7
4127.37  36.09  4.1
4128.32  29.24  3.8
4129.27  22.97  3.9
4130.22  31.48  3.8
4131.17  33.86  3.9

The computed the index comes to 1.3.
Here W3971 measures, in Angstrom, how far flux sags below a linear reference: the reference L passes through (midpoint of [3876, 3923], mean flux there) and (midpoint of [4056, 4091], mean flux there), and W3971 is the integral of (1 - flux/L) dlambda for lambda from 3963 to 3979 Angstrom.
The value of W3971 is 4.3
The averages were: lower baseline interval 26.4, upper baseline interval 31.5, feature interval 20.9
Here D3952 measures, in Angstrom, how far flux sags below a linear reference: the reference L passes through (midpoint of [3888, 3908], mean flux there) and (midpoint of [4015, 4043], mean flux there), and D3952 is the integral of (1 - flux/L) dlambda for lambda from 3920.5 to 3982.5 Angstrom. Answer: 8.2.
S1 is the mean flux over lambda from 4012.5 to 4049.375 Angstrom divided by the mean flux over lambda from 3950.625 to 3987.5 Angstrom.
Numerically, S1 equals 1.3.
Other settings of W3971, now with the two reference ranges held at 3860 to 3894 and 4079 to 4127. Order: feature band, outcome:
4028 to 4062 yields -4.0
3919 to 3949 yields 2.0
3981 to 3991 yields 0.6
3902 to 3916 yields -1.1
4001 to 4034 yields -3.0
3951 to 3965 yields 0.4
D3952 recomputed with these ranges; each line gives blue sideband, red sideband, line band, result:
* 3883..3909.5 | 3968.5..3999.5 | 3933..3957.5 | -1.4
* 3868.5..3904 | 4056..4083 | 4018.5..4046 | -1.6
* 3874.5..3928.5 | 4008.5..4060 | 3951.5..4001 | 7.2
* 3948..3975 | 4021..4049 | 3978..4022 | -1.8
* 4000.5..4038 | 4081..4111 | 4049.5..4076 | -1.5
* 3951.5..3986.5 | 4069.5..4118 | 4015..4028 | -2.4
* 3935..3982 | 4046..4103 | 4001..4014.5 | -1.9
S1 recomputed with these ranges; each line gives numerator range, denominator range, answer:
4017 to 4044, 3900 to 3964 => 1.19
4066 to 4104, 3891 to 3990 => 1.21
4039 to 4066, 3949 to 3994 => 1.29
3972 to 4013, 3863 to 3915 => 1.06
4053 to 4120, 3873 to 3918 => 1.17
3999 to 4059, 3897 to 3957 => 1.20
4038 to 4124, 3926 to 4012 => 1.20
